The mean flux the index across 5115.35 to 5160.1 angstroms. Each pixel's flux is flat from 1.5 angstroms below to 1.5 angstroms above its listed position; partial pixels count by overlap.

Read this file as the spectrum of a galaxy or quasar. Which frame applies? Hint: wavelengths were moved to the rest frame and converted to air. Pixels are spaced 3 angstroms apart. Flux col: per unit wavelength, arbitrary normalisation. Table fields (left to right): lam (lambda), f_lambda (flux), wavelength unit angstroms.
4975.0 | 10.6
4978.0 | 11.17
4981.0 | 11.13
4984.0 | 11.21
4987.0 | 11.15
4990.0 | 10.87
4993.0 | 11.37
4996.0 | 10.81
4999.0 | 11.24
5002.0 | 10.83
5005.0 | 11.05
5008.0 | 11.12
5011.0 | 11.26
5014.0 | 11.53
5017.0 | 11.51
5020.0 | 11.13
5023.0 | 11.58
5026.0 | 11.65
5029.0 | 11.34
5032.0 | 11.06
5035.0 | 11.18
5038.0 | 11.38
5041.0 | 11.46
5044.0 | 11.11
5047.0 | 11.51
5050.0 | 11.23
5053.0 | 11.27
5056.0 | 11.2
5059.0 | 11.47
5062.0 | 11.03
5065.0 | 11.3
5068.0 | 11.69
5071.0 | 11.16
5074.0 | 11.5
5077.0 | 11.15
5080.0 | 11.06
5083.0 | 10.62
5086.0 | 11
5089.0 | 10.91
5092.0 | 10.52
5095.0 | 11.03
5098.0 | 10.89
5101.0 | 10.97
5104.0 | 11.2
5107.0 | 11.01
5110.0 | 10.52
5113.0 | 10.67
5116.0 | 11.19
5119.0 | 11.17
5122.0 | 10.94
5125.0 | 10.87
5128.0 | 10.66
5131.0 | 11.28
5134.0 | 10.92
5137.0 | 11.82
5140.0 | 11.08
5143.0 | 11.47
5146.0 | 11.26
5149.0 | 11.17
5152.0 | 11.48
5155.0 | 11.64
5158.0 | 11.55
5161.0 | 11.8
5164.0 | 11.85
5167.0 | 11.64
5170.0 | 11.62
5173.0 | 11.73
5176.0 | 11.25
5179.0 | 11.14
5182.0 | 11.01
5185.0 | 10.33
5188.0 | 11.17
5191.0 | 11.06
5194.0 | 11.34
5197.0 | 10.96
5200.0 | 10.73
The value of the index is 11.2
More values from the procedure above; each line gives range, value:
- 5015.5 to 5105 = 11.2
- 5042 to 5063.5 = 11.3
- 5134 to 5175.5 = 11.5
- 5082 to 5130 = 10.9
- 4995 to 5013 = 11.1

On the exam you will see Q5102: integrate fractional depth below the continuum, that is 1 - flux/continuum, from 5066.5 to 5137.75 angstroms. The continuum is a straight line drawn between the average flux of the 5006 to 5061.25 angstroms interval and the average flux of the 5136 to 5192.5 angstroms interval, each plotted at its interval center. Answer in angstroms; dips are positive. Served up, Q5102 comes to 2.04 angstroms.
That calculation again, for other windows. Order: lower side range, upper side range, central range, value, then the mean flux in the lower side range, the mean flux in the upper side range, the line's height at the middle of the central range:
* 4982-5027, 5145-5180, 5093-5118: 1.05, 11.2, 11.5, 11.4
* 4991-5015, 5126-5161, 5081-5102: 0.75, 11.1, 11.3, 11.3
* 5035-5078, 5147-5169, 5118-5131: 0.62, 11.3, 11.6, 11.5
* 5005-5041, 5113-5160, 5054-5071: -0.04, 11.3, 11.2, 11.3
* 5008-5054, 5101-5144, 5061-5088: 0.09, 11.3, 11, 11.2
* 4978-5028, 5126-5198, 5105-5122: 0.53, 11.2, 11.3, 11.3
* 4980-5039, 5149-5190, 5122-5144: 0.42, 11.2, 11.4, 11.3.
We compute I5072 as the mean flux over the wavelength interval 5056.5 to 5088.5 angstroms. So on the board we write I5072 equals 11.2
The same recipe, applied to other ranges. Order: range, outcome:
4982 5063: 11.2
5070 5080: 11.2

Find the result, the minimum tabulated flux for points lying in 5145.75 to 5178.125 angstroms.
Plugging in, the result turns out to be 11.17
